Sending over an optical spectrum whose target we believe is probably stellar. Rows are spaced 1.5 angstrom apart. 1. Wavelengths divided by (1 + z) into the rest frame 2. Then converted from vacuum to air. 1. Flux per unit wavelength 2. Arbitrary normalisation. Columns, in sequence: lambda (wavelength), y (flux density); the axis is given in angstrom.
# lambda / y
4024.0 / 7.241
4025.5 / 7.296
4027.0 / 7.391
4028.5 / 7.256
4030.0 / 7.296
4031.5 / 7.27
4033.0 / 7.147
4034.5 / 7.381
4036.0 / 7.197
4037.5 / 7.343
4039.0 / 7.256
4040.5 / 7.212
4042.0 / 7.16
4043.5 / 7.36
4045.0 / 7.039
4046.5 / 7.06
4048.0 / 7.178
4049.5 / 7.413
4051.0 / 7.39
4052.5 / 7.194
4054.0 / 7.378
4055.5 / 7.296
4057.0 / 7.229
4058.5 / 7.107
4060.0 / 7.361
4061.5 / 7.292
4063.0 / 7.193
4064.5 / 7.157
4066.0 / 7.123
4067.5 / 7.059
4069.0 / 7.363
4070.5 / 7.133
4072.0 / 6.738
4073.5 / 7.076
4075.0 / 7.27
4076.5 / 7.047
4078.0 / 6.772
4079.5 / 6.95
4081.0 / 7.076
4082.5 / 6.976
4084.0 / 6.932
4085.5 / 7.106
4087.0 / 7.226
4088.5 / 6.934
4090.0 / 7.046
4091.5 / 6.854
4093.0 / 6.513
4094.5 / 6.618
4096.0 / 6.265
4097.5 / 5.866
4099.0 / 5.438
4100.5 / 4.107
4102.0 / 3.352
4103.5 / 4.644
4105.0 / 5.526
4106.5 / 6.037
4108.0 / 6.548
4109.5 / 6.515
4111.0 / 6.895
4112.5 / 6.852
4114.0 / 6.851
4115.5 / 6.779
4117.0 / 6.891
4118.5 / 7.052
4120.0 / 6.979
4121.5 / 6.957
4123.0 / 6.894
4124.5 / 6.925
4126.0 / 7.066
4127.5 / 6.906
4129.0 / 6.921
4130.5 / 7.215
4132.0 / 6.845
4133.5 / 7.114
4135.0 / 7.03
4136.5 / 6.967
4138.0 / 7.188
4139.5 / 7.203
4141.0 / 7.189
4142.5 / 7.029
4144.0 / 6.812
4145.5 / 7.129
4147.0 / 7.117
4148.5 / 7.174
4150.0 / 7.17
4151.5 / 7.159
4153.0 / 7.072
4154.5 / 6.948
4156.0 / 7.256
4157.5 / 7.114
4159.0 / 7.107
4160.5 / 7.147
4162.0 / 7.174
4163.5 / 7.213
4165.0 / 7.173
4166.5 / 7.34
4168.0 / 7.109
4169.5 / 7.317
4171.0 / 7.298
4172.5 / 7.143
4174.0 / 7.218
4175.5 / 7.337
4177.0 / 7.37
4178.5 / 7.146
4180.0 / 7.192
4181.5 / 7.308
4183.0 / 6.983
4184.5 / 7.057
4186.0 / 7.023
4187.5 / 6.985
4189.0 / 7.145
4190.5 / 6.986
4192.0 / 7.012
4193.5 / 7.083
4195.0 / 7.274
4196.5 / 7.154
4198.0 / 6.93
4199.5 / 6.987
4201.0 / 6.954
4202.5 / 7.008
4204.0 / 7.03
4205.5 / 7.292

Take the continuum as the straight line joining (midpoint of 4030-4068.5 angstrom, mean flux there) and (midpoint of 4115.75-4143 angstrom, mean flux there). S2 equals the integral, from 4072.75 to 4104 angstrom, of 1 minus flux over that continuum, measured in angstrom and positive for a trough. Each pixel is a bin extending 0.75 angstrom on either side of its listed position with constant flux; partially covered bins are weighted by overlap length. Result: 3.2 angstrom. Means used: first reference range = 7.23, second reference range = 7.02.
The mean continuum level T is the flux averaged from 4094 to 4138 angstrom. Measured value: 6.43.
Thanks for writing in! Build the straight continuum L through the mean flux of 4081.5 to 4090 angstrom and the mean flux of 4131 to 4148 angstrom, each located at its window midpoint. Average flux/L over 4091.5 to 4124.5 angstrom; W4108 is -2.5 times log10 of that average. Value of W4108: 0.139 mag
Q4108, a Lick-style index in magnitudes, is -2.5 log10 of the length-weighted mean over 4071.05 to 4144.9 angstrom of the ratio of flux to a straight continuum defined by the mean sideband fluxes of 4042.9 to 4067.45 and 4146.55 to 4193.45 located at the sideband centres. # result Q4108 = 0.085 mag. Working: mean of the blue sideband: 7.23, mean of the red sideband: 7.15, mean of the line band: 6.66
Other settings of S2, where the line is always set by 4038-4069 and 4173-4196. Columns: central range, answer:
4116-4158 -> 0.7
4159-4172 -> -0.1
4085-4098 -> 0.9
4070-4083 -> 0.4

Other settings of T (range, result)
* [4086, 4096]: 6.83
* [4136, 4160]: 7.1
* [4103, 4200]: 6.99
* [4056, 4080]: 7.12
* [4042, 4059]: 7.24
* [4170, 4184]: 7.22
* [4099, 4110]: 5.23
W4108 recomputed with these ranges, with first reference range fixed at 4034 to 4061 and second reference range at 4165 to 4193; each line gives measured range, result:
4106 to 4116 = 0.088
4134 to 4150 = 0.015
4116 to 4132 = 0.035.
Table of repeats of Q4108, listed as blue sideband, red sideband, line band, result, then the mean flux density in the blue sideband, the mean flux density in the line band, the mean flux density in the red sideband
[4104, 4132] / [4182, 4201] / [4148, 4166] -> -0.036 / 6.75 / 7.14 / 7.05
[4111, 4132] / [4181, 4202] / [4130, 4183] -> -0.023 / 6.94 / 7.15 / 7.06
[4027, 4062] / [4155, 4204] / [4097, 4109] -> 0.353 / 7.26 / 5.2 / 7.14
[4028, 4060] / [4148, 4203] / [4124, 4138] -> 0.025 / 7.25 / 7.01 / 7.14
